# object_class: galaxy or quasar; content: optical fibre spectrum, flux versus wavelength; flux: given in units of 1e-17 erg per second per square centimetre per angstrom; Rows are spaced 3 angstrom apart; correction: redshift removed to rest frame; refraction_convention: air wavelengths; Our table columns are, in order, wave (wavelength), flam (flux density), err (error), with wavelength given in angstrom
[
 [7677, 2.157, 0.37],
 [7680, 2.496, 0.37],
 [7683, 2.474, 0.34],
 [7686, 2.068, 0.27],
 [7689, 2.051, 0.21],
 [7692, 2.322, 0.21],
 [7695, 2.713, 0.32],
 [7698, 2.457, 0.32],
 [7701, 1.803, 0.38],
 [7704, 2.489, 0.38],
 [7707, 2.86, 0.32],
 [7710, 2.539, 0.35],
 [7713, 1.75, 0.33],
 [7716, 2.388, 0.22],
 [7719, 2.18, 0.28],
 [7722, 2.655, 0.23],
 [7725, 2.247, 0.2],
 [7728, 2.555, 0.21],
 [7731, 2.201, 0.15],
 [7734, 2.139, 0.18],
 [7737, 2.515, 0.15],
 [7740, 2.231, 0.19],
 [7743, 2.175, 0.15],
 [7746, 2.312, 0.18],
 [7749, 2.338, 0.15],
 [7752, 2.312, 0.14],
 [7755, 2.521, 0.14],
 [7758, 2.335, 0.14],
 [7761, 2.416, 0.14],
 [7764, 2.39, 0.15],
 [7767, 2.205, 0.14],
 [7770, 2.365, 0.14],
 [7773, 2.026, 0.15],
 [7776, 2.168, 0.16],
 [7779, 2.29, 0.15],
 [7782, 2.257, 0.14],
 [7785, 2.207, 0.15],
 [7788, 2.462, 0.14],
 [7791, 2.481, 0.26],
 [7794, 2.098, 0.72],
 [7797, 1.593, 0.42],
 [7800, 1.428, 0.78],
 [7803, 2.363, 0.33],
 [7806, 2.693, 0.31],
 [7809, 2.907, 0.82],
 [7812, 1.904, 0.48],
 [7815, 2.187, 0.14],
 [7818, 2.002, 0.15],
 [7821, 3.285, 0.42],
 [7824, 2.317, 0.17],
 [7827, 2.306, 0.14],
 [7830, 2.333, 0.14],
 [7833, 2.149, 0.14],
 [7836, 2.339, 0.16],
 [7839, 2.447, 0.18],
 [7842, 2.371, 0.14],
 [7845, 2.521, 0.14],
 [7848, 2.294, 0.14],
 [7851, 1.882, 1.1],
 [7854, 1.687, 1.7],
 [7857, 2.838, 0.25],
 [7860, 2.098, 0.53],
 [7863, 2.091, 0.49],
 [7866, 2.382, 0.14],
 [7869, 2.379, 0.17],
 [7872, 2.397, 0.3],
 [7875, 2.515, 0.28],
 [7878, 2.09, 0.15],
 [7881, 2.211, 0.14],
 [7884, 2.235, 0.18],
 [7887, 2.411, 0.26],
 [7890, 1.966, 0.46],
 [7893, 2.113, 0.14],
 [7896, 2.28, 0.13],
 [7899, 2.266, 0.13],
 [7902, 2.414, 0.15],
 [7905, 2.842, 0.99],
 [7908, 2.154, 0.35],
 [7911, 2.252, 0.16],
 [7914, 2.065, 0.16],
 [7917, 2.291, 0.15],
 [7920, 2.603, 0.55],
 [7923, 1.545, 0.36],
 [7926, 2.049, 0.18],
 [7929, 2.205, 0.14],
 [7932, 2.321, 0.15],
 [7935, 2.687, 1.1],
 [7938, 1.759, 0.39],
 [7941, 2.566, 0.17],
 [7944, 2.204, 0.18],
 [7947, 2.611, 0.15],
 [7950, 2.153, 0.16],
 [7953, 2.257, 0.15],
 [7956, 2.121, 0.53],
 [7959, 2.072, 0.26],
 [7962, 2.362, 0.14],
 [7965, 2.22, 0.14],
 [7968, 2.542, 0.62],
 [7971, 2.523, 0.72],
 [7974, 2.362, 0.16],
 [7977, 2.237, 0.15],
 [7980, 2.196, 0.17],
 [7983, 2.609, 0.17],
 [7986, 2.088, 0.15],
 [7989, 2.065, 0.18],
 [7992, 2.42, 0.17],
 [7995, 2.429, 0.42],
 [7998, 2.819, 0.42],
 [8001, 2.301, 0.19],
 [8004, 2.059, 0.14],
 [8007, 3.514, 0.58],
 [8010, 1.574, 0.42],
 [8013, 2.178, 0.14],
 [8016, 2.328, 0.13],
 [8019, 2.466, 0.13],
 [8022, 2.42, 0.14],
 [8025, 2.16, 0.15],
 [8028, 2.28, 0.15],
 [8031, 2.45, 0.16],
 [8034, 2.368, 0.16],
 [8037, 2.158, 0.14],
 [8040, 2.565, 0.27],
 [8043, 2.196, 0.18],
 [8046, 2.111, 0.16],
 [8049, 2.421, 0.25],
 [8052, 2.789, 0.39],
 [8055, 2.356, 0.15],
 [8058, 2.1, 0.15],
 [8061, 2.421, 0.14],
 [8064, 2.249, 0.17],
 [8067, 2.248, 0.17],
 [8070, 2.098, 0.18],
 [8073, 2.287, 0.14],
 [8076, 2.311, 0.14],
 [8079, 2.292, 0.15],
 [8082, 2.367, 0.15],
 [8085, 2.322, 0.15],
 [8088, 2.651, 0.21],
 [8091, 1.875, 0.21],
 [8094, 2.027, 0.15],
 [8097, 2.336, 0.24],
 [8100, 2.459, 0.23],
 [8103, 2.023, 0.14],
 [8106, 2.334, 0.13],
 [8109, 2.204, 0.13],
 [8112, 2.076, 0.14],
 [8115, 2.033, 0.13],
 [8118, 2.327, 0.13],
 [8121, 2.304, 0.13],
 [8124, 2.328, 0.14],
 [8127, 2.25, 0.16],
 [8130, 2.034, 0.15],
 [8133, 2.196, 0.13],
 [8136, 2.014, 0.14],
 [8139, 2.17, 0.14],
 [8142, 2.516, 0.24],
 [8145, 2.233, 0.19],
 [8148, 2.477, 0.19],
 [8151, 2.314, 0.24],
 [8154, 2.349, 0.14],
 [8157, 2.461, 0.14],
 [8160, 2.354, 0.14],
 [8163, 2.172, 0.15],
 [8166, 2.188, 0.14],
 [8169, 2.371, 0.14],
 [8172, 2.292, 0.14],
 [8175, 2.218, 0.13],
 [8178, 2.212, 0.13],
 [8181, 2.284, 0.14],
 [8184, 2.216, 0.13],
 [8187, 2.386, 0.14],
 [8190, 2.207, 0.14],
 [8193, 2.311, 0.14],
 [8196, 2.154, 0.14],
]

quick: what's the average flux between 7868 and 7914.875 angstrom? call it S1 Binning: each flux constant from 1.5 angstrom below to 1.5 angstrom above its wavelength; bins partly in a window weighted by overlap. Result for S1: 2.29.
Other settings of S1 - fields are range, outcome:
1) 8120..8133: 2.22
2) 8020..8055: 2.36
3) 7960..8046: 2.35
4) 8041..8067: 2.33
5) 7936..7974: 2.29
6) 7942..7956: 2.3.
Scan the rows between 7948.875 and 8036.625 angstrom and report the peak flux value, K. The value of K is 3.514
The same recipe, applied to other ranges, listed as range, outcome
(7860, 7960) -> 2.842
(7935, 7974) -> 2.687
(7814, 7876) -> 3.285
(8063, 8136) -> 2.651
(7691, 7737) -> 2.86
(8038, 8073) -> 2.789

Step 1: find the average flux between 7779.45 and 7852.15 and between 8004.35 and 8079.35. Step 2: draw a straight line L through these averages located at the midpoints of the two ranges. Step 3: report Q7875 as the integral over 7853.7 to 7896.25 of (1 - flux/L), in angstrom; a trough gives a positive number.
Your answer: 0.7 angstrom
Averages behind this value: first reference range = 2.29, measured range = 2.26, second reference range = 2.33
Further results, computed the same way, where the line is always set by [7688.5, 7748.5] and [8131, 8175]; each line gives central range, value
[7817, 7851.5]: -0.76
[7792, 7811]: 1.18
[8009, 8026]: 0.71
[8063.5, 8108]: 0.71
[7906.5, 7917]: 0.62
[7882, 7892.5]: 0.55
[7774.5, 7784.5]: 0.40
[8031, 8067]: -0.65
